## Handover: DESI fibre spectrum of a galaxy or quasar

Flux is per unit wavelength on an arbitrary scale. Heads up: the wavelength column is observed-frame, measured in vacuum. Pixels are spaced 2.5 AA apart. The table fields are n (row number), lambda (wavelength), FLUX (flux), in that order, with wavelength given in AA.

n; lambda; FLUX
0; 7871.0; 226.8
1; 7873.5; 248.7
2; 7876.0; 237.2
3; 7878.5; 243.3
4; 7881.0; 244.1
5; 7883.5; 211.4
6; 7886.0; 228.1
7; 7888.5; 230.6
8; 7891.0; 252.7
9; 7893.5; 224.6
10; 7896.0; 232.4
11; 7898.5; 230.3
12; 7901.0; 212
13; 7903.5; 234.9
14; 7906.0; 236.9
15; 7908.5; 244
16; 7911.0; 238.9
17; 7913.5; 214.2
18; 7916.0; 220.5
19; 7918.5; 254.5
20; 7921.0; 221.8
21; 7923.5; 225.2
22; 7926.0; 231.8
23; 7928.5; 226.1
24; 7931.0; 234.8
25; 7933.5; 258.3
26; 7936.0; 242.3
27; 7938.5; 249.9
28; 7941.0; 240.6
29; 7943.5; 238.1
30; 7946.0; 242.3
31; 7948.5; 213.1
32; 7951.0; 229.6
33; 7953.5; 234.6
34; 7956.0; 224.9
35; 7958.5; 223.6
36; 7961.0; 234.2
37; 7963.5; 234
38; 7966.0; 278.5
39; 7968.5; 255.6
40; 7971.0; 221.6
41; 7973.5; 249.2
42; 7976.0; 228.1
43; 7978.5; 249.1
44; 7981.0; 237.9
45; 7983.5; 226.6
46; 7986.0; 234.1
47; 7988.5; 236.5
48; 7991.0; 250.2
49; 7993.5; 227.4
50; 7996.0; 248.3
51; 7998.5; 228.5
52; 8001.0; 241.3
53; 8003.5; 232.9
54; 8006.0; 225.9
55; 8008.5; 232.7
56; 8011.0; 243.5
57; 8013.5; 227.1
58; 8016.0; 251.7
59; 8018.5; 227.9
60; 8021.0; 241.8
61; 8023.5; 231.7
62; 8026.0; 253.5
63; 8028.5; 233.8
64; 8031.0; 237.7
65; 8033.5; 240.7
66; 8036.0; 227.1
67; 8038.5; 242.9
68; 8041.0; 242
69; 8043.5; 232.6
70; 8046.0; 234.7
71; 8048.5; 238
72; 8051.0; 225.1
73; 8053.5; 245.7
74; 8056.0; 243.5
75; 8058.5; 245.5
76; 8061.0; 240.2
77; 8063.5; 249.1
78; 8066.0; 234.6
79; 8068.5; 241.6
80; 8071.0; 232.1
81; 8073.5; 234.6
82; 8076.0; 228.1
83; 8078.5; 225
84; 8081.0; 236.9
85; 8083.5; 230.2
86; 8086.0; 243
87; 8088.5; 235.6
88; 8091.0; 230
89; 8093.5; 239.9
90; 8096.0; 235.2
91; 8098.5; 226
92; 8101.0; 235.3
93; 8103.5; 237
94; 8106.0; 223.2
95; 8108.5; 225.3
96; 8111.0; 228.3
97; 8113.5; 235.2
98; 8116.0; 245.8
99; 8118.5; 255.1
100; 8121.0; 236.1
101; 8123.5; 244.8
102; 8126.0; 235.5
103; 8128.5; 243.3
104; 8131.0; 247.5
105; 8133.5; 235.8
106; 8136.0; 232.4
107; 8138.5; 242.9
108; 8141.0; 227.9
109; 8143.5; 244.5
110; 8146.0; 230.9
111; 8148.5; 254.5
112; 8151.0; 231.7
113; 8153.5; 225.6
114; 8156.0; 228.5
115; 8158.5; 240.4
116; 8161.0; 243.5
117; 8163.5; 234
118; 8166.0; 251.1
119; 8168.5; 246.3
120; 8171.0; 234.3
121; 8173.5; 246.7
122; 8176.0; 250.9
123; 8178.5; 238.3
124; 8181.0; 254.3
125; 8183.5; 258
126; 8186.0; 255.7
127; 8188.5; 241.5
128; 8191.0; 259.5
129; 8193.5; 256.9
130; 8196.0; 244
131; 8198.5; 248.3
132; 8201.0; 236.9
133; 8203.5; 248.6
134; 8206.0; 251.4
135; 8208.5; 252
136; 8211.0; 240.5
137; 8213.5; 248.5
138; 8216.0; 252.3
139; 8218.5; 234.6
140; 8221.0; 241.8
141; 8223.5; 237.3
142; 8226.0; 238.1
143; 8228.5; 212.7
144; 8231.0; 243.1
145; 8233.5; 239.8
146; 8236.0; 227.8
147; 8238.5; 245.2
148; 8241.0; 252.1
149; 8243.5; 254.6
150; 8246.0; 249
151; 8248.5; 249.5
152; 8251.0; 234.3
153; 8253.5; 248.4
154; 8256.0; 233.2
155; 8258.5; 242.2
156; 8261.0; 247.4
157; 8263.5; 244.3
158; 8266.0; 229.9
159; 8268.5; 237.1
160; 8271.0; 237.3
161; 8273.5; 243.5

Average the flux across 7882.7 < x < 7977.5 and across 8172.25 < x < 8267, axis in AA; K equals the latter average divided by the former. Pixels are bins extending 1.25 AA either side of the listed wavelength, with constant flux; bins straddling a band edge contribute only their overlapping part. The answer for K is 1.0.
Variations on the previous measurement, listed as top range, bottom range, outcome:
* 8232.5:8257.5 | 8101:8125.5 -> 1.03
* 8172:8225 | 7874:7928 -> 1.07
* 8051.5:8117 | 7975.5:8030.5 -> 0.99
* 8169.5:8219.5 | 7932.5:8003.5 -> 1.04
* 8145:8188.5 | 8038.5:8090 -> 1.02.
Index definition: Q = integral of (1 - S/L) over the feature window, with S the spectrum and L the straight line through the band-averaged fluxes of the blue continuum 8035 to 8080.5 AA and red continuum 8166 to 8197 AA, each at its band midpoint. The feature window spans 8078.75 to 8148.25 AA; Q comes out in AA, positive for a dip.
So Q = 1.7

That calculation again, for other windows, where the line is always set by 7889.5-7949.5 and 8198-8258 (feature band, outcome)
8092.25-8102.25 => 0.2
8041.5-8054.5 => 0.1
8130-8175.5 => 0.3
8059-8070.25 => -0.1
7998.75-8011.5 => 0.1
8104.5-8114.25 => 0.5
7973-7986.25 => -0.1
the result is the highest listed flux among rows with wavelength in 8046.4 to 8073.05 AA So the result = 249.1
